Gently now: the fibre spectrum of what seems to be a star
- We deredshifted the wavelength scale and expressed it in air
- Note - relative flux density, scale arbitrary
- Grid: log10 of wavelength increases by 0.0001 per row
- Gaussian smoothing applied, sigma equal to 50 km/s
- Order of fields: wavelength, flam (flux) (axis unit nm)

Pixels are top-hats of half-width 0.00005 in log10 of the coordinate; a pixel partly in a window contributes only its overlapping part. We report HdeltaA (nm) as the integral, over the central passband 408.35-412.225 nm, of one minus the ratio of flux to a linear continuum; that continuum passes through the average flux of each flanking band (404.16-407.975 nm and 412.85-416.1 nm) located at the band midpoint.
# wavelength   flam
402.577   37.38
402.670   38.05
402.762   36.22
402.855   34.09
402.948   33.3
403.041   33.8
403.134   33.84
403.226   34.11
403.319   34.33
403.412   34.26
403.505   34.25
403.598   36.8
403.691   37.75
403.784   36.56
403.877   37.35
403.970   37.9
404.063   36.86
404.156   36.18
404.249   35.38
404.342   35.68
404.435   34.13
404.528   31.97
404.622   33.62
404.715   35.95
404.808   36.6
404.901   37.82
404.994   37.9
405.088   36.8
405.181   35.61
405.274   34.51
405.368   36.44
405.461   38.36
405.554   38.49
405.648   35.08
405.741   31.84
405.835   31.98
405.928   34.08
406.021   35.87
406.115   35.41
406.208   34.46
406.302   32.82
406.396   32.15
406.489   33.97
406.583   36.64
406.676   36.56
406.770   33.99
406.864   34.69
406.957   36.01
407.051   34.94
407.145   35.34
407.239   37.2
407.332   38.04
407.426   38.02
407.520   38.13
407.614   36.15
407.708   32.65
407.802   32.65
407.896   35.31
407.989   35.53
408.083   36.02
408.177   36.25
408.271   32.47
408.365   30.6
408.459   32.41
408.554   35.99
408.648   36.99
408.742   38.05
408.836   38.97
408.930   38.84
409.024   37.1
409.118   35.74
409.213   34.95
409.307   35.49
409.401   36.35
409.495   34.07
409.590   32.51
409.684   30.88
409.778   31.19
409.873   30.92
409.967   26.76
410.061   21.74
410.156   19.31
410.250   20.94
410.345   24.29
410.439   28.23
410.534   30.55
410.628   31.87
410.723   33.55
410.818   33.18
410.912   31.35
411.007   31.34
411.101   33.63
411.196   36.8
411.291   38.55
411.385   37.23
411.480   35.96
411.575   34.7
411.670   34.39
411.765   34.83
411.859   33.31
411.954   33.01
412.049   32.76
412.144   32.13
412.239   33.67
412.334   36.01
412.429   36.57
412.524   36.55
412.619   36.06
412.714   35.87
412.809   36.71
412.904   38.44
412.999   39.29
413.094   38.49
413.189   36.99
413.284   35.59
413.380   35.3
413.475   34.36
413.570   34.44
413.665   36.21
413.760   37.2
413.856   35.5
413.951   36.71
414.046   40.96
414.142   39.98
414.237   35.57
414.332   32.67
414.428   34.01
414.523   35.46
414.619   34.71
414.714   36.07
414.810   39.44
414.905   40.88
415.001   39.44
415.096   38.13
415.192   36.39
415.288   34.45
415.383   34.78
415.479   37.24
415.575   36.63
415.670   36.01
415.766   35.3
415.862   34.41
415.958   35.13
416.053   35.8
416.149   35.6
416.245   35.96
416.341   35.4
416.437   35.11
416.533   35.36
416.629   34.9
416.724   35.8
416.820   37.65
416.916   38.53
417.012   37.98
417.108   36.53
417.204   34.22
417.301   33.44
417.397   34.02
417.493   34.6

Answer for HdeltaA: 0.34 nm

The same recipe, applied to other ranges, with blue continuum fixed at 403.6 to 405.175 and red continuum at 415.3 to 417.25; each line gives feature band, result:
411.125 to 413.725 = 0.021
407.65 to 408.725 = 0.050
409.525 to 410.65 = 0.269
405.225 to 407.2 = 0.064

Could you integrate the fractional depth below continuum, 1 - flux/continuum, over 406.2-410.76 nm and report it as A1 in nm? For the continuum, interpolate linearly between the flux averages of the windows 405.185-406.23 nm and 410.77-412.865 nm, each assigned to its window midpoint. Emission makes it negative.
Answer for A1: 0.21 nm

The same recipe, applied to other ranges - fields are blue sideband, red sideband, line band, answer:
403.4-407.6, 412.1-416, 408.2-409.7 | 0.03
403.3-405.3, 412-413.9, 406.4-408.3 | 0.02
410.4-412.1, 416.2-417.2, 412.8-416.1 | -0.13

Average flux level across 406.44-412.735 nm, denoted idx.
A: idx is 33.8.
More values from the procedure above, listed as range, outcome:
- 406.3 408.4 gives 35.1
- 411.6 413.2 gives 35.6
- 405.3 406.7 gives 34.9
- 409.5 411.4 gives 30.2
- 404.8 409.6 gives 35.5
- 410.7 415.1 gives 35.8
